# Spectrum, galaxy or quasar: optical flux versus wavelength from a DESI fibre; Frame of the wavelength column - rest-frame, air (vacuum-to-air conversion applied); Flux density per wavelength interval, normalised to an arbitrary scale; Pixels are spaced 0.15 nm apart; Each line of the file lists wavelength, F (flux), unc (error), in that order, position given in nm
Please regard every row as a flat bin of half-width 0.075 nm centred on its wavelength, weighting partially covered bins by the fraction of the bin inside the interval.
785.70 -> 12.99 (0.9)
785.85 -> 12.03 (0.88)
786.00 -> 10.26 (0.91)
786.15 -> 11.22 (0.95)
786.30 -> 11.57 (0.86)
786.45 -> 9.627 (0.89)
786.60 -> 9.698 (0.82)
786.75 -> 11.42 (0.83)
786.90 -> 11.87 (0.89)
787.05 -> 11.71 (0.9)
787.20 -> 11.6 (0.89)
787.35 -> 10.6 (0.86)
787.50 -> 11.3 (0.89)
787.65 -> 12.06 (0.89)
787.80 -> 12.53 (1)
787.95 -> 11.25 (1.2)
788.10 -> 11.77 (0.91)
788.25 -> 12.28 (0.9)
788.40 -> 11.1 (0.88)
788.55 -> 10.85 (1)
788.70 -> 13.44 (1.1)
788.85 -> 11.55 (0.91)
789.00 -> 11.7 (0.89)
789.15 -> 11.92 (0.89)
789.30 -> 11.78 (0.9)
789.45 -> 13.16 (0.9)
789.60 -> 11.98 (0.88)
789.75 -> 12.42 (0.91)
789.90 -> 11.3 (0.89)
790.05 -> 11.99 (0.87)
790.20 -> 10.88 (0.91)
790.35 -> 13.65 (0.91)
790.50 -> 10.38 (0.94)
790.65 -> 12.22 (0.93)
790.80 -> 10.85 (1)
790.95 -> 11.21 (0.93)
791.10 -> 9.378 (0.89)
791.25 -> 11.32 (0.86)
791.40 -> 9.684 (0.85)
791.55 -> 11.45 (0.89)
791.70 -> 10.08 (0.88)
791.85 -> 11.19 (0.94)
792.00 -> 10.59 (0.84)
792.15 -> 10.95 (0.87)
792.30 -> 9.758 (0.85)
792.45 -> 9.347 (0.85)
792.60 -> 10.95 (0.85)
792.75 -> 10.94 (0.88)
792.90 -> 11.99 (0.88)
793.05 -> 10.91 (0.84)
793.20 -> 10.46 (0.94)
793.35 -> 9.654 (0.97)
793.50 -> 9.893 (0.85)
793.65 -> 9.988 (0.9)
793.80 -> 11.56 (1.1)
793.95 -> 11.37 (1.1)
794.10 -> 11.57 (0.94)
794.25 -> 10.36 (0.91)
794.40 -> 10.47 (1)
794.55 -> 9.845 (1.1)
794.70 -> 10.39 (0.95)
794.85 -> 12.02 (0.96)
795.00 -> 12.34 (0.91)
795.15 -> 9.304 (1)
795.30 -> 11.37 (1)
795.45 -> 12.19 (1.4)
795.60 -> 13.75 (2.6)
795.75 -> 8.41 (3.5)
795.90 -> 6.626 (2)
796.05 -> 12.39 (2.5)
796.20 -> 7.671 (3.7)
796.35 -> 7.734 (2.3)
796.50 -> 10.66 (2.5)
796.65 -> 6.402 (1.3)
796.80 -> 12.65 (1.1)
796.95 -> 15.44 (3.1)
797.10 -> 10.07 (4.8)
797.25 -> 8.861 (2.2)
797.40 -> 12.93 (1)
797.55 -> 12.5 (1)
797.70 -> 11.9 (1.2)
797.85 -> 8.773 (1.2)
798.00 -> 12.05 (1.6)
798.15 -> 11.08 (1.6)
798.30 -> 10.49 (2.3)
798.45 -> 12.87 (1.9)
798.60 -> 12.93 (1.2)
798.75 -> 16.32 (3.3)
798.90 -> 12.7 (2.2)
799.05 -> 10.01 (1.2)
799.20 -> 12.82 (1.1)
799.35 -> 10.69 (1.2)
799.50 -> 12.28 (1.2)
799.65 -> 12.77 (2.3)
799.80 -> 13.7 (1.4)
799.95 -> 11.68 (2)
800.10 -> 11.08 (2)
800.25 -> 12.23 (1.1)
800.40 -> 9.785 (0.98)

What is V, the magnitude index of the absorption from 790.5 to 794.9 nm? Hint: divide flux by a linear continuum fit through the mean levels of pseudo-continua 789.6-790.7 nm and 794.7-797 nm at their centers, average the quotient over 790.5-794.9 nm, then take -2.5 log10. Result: 0.06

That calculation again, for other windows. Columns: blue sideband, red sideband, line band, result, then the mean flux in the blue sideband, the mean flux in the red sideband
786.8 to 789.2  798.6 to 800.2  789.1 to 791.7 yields 0.04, 11.7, 12.4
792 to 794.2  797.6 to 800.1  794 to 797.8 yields 0.06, 10.7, 12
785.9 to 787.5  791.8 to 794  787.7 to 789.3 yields -0.09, 11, 10.6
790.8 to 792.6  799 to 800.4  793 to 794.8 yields 0.03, 10.5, 11.8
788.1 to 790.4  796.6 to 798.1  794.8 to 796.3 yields 0.09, 12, 11.2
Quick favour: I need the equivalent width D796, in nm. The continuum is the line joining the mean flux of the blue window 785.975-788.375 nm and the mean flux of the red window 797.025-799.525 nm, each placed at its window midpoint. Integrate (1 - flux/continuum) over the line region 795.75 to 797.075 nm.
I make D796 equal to 0.20 nm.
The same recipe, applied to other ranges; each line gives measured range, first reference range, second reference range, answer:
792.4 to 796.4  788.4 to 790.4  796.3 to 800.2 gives 0.43 nm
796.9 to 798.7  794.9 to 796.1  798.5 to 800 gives 0.04 nm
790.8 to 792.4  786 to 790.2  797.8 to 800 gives 0.16 nm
